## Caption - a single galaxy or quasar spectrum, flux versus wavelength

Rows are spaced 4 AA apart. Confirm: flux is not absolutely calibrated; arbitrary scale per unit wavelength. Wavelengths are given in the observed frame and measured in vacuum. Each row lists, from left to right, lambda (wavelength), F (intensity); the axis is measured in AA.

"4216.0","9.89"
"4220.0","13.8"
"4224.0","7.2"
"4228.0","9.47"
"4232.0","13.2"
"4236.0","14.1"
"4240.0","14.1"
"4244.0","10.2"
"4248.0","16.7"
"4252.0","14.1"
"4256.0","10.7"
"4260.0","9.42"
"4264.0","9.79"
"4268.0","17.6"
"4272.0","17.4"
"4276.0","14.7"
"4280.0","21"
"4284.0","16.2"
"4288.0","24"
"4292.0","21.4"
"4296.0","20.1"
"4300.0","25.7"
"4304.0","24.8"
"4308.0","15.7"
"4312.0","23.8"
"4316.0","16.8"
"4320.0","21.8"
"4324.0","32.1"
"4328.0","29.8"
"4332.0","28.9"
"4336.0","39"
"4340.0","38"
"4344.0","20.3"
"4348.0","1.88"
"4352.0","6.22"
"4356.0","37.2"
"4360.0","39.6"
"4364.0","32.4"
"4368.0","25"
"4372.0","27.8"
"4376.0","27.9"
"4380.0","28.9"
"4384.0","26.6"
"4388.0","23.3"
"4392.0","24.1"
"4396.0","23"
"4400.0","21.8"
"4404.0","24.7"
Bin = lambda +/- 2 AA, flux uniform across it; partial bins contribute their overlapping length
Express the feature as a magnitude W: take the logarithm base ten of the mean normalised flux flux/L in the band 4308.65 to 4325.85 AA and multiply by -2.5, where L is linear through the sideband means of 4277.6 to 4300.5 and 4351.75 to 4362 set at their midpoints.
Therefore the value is 0.11 mag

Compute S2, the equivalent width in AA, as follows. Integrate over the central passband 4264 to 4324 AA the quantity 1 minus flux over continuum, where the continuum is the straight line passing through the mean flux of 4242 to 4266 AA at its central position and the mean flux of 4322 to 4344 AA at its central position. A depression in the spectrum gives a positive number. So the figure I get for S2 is 4.7 AA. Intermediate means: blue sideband 11.8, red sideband 32.4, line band 20.1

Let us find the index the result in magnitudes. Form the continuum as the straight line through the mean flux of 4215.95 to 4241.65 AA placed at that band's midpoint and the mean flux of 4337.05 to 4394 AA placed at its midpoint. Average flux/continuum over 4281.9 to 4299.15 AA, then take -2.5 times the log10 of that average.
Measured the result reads -0.15 mag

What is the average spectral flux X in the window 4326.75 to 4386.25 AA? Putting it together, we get 27.3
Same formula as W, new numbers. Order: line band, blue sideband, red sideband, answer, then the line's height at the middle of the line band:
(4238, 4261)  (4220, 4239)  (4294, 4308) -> 0.14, 14.5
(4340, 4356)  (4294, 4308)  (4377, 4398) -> 0.40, 24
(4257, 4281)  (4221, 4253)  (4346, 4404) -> 0.06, 15.2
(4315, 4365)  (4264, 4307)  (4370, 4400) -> -0.16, 23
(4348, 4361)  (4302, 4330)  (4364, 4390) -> 0.14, 25.7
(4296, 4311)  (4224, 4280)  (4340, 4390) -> -0.17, 18.7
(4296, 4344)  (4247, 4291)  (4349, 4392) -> -0.23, 21.3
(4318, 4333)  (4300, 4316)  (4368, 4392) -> -0.23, 22.6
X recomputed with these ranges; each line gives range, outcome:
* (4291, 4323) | 21.6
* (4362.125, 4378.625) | 28.3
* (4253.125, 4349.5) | 20.9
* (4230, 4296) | 15.4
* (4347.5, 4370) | 25.2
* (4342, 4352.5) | 9.93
